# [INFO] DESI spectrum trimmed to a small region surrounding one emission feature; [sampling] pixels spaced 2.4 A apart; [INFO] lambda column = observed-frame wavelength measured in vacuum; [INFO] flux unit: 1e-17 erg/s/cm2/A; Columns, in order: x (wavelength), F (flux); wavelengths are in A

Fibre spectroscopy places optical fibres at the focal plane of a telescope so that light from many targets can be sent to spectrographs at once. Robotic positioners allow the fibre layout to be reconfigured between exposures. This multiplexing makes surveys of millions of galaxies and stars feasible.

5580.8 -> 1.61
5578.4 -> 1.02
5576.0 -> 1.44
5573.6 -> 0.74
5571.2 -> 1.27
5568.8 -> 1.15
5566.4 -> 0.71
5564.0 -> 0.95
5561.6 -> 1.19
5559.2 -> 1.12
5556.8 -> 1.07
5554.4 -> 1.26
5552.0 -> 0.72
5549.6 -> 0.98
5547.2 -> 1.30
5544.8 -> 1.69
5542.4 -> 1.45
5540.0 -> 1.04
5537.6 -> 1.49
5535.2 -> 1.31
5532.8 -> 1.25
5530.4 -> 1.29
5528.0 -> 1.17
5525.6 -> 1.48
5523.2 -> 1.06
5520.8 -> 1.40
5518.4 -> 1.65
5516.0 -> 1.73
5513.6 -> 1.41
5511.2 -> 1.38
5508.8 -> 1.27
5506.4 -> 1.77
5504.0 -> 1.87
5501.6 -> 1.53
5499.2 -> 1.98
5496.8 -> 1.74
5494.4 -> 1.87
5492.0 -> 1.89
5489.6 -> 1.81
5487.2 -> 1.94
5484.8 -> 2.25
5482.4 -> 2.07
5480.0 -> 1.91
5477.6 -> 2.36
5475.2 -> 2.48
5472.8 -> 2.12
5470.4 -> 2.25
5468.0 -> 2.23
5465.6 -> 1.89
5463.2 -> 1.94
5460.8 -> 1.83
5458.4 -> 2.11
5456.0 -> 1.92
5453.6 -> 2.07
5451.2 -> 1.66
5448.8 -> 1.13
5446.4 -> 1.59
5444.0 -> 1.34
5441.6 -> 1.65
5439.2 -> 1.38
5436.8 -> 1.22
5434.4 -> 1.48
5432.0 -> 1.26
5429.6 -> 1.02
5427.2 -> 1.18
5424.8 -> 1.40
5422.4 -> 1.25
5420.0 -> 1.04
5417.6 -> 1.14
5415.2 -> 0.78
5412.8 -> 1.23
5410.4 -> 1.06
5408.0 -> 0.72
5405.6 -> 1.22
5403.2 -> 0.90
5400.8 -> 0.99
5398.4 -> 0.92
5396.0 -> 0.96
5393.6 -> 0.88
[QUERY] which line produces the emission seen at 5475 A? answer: Mg II 2798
